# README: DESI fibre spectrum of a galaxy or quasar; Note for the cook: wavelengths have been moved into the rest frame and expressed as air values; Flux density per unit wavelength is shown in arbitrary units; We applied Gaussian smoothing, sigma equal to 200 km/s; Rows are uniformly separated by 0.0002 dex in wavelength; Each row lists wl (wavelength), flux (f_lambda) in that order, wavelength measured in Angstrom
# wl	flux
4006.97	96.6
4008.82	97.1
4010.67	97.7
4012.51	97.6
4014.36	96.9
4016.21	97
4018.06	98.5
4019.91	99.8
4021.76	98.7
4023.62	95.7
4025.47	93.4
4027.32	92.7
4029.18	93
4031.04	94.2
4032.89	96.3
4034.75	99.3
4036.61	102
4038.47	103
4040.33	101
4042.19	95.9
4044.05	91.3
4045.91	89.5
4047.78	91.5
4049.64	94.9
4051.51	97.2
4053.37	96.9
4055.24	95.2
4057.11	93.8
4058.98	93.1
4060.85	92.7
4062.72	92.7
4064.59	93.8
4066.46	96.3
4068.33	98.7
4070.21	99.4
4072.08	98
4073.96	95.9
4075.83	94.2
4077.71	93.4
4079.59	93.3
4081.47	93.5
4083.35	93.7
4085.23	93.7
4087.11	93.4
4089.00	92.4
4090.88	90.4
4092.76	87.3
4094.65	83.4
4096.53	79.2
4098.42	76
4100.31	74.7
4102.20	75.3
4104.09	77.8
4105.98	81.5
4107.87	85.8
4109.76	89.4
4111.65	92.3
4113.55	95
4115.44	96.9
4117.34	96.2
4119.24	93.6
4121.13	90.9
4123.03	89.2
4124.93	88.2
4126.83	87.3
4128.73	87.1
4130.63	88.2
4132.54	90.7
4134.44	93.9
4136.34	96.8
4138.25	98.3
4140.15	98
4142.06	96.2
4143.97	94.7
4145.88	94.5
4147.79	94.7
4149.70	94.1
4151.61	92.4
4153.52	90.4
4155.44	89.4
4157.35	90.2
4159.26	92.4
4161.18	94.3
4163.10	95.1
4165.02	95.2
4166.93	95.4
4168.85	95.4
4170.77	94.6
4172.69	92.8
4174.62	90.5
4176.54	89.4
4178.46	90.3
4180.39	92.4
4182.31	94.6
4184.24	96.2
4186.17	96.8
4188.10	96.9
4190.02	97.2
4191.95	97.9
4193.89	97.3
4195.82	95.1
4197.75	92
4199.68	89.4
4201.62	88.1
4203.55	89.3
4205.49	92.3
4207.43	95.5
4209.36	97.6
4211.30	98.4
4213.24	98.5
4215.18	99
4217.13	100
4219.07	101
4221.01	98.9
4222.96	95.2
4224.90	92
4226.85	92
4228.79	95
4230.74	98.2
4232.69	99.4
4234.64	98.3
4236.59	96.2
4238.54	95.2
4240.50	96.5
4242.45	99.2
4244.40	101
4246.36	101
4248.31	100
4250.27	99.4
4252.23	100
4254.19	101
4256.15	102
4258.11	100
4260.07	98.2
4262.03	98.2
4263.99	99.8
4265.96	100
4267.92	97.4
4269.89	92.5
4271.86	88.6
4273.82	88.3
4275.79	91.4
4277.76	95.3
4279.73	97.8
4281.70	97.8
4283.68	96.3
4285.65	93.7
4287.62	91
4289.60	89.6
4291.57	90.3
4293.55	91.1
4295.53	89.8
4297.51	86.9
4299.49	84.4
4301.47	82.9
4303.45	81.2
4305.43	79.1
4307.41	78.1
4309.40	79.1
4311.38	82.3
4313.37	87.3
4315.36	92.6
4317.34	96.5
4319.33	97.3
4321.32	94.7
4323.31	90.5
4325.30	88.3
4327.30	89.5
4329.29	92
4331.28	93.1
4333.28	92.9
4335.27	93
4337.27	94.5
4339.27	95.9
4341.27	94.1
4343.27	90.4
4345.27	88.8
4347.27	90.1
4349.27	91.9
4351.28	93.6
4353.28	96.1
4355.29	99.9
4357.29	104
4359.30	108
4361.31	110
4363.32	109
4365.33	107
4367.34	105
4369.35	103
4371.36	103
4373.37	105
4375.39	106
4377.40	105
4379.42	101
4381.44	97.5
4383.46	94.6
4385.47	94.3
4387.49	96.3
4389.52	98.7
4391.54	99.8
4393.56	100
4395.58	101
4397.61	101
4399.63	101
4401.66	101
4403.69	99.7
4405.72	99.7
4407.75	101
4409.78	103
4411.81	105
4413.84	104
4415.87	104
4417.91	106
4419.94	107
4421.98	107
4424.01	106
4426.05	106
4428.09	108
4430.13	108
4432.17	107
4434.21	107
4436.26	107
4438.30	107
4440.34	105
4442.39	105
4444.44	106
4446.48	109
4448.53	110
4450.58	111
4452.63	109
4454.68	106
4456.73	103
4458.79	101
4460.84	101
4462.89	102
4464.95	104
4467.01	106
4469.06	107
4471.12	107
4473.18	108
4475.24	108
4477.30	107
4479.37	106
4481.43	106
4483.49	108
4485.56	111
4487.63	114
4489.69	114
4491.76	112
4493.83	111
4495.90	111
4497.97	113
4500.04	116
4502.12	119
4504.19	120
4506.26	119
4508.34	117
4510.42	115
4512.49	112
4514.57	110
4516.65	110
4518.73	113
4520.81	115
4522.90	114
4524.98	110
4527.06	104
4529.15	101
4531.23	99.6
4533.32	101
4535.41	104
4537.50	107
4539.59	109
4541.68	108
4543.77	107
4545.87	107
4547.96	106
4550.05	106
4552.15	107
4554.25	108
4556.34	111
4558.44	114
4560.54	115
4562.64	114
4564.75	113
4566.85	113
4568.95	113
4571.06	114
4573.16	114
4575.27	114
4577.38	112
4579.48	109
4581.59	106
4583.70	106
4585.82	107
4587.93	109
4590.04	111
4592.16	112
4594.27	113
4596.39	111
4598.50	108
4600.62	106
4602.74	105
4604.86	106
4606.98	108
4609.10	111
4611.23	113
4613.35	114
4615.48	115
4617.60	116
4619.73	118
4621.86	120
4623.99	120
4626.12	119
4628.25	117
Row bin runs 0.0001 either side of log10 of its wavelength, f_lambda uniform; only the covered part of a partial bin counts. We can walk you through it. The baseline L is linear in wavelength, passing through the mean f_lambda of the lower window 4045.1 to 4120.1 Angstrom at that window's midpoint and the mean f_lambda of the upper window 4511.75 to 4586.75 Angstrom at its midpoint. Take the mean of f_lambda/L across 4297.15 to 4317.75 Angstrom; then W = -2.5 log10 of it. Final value 0.18 mag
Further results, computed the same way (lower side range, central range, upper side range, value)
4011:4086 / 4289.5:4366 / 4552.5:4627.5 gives 0.13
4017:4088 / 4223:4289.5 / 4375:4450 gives 0.04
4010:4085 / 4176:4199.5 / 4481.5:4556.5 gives 0.06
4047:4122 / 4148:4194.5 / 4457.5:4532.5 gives 0.01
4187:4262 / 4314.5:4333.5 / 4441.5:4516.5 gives 0.10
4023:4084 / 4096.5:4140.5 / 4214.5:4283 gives 0.09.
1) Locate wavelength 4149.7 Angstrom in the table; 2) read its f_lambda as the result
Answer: 94.1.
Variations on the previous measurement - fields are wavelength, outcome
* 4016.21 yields 97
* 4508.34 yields 117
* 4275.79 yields 91.4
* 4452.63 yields 109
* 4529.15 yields 101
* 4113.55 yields 95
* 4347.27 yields 90.1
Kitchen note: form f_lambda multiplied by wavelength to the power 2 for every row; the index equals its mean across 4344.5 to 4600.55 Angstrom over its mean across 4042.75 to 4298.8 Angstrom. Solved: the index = 1.3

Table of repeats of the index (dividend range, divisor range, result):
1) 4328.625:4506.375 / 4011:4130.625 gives 1.33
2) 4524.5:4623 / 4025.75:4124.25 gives 1.50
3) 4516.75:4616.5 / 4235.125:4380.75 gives 1.29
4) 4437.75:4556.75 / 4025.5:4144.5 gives 1.43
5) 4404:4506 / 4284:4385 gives 1.21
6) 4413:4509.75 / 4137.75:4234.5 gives 1.30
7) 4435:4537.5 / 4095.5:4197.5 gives 1.39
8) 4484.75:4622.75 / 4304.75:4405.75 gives 1.26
